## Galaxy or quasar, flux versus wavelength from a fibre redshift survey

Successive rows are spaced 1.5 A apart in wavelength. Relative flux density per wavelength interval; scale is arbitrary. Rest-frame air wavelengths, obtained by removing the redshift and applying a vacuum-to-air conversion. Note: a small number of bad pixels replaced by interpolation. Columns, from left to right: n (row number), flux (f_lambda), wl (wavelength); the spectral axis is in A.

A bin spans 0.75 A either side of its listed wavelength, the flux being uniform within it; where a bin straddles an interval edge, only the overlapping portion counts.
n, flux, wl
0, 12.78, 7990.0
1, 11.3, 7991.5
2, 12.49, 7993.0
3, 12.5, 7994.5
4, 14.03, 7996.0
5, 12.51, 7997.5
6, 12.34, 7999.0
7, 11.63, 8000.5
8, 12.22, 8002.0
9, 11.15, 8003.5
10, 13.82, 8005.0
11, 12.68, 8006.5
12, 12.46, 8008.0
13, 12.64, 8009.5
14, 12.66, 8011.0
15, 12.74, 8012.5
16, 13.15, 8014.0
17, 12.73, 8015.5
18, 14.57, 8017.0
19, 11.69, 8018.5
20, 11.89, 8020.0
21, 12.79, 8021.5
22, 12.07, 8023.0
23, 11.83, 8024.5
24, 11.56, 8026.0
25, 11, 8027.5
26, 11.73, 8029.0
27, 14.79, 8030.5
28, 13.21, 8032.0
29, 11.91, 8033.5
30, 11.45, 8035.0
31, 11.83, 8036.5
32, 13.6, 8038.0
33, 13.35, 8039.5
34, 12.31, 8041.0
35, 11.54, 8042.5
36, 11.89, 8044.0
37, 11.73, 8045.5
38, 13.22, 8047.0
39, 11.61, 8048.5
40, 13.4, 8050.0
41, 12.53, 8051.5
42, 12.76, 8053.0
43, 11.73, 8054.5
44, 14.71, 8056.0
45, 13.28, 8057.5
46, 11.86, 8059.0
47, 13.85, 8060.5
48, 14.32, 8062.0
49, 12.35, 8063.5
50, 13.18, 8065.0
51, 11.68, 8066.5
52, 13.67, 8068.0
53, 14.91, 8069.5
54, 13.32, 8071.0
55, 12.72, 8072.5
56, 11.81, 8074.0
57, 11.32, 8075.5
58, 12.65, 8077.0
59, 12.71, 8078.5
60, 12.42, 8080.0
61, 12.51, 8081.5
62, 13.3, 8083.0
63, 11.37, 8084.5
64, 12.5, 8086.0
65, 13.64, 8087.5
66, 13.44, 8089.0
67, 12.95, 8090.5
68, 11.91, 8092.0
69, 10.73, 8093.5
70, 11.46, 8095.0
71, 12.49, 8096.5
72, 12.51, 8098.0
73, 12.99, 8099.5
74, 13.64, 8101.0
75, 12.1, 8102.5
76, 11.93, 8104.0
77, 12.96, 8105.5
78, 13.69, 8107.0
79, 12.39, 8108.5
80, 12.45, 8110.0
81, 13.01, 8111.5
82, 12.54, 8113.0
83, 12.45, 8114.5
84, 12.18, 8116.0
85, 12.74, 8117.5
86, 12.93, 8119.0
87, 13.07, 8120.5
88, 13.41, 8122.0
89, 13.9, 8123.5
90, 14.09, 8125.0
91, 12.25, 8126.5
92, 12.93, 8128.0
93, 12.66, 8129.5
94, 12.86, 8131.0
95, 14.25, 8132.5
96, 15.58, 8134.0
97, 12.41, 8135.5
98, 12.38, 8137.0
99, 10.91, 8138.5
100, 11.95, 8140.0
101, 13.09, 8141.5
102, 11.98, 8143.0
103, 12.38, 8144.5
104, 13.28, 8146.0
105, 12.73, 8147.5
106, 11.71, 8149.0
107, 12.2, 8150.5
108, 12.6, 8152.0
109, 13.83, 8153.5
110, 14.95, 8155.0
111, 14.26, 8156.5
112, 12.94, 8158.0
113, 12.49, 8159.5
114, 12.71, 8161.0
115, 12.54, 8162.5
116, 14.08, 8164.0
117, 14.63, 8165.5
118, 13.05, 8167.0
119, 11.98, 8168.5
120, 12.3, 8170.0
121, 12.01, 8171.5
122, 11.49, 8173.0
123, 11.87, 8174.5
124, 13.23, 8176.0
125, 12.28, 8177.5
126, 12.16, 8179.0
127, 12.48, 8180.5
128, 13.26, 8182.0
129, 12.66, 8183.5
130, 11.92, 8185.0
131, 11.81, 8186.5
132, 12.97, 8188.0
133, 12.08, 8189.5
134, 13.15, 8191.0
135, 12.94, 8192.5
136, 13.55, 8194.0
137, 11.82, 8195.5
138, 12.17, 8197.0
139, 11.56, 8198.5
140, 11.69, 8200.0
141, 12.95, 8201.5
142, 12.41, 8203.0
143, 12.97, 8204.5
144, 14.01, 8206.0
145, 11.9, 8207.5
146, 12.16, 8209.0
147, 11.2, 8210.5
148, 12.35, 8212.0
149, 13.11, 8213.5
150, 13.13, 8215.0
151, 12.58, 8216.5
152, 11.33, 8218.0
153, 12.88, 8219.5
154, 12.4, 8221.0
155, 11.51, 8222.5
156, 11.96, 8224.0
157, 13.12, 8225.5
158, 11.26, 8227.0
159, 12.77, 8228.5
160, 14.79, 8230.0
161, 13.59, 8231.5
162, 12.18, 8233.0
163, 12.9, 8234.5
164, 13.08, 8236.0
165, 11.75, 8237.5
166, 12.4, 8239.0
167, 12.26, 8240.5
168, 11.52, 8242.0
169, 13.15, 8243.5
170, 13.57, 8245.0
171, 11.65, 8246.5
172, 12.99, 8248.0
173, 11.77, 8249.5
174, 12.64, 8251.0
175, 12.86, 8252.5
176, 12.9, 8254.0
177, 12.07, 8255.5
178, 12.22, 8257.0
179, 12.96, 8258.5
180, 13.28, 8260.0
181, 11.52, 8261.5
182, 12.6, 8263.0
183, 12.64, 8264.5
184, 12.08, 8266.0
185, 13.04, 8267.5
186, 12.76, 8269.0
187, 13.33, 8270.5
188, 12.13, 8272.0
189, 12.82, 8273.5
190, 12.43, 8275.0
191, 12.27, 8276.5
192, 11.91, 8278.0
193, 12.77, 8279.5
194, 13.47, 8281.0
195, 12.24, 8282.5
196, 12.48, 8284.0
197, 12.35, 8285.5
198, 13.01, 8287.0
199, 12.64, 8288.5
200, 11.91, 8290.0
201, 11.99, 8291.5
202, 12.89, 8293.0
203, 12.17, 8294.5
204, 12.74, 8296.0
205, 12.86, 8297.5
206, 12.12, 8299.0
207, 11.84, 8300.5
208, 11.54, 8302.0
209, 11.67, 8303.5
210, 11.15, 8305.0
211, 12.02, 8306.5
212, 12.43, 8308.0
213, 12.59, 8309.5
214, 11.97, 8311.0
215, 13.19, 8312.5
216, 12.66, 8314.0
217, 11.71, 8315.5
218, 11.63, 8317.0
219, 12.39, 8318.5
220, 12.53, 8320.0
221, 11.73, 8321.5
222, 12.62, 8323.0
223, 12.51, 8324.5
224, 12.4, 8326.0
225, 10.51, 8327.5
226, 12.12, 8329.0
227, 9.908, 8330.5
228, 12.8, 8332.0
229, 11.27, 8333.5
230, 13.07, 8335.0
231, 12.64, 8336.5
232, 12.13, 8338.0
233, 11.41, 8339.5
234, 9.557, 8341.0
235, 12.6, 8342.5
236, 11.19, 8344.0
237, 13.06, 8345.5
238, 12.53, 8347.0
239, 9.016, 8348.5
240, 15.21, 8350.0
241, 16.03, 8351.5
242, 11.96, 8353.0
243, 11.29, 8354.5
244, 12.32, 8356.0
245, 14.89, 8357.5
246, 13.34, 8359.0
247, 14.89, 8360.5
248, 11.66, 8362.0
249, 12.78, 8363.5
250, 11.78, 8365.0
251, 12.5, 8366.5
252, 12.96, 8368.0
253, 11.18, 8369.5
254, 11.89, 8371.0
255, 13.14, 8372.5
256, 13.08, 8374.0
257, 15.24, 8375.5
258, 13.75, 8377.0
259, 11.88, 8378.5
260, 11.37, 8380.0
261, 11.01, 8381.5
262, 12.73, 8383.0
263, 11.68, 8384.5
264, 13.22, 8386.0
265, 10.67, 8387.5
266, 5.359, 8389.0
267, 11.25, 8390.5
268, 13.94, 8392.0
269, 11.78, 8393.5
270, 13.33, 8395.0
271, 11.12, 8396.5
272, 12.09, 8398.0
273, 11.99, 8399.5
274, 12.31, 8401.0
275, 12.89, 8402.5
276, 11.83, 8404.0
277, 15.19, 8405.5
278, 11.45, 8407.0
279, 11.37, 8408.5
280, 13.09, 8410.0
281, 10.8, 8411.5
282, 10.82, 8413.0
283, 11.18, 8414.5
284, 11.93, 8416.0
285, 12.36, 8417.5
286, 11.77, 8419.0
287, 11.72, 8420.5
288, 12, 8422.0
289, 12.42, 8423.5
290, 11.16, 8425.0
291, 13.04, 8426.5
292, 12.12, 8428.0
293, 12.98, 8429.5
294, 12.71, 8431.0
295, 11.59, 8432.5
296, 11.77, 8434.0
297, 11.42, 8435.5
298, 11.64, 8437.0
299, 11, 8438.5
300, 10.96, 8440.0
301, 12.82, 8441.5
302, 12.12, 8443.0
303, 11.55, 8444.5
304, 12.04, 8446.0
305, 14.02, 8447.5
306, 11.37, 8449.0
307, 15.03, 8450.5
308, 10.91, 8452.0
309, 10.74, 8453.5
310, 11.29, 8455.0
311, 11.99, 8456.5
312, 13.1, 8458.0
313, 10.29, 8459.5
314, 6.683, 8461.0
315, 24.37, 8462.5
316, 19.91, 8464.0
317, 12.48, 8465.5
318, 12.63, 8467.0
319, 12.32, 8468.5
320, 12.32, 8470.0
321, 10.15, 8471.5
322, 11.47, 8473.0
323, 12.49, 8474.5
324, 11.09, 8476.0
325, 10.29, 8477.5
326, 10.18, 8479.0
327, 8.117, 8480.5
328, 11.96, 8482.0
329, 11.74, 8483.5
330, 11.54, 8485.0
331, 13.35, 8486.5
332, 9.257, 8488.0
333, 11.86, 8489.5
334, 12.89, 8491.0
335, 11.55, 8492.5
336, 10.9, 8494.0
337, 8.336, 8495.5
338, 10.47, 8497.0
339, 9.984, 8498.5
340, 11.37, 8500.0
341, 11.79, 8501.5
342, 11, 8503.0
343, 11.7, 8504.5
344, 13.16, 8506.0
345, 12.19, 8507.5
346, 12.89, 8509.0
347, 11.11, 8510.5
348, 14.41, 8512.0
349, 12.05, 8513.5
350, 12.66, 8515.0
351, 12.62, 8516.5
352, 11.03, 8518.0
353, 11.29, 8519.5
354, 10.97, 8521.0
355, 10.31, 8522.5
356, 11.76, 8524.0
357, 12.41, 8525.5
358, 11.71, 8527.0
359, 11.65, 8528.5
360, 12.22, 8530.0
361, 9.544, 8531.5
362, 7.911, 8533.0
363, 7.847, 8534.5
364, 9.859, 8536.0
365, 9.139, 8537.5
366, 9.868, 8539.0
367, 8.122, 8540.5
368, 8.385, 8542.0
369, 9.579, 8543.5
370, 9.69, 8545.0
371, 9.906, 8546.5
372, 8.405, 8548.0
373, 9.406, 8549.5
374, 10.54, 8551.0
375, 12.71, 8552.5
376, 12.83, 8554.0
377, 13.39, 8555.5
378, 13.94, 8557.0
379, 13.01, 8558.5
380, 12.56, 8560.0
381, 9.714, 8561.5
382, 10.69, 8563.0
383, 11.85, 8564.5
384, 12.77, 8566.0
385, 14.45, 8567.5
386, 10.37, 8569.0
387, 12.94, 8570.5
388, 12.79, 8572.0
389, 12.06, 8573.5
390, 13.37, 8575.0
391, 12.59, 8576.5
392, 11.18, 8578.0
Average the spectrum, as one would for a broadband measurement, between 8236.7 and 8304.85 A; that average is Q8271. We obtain 12.4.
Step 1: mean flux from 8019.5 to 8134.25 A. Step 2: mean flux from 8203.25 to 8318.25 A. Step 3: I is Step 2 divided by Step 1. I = 0.98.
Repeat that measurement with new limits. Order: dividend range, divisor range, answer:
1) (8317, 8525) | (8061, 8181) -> 0.94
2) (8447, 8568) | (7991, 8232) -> 0.91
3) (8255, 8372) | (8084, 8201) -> 0.97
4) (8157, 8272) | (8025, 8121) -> 1.00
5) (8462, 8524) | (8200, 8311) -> 0.96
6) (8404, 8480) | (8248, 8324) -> 0.98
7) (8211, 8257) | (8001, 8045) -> 1.01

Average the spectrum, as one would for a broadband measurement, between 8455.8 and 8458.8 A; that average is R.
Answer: 12.5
